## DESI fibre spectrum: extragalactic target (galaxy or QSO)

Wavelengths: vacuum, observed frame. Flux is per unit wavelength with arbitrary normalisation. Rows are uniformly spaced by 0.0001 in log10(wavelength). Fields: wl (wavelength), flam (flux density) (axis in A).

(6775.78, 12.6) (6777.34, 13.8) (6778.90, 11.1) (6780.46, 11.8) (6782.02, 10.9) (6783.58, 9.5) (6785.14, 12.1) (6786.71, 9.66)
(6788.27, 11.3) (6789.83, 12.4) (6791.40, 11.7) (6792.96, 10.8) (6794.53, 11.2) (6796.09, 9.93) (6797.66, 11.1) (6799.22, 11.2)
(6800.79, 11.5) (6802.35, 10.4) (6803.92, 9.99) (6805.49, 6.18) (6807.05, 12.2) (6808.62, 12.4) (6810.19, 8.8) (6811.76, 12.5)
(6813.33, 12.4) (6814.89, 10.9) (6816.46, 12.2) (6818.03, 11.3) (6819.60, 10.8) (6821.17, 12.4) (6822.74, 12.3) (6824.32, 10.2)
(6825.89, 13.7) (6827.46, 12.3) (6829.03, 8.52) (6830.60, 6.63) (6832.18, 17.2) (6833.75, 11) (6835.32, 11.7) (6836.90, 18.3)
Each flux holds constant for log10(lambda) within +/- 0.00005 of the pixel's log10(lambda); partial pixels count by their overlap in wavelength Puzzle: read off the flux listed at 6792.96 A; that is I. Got 10.8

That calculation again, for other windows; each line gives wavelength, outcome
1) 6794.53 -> 11.2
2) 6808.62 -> 12.4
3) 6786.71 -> 9.66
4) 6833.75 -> 11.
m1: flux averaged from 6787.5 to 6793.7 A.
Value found 11.6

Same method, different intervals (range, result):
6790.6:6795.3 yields 11.2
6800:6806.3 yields 9.54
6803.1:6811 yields 9.92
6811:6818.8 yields 11.9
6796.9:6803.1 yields 11.1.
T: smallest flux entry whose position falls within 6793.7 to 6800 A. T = 9.93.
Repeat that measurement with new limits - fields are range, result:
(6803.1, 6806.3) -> 6.18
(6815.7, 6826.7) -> 10.2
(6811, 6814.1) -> 12.4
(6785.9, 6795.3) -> 9.66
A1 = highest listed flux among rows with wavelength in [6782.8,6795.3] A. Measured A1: 12.4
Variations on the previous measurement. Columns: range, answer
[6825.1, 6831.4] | 13.7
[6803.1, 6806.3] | 9.99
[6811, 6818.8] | 12.5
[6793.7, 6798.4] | 11.2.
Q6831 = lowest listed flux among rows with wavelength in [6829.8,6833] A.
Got 6.63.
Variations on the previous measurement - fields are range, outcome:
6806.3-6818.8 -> 8.8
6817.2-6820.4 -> 10.8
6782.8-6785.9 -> 9.5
